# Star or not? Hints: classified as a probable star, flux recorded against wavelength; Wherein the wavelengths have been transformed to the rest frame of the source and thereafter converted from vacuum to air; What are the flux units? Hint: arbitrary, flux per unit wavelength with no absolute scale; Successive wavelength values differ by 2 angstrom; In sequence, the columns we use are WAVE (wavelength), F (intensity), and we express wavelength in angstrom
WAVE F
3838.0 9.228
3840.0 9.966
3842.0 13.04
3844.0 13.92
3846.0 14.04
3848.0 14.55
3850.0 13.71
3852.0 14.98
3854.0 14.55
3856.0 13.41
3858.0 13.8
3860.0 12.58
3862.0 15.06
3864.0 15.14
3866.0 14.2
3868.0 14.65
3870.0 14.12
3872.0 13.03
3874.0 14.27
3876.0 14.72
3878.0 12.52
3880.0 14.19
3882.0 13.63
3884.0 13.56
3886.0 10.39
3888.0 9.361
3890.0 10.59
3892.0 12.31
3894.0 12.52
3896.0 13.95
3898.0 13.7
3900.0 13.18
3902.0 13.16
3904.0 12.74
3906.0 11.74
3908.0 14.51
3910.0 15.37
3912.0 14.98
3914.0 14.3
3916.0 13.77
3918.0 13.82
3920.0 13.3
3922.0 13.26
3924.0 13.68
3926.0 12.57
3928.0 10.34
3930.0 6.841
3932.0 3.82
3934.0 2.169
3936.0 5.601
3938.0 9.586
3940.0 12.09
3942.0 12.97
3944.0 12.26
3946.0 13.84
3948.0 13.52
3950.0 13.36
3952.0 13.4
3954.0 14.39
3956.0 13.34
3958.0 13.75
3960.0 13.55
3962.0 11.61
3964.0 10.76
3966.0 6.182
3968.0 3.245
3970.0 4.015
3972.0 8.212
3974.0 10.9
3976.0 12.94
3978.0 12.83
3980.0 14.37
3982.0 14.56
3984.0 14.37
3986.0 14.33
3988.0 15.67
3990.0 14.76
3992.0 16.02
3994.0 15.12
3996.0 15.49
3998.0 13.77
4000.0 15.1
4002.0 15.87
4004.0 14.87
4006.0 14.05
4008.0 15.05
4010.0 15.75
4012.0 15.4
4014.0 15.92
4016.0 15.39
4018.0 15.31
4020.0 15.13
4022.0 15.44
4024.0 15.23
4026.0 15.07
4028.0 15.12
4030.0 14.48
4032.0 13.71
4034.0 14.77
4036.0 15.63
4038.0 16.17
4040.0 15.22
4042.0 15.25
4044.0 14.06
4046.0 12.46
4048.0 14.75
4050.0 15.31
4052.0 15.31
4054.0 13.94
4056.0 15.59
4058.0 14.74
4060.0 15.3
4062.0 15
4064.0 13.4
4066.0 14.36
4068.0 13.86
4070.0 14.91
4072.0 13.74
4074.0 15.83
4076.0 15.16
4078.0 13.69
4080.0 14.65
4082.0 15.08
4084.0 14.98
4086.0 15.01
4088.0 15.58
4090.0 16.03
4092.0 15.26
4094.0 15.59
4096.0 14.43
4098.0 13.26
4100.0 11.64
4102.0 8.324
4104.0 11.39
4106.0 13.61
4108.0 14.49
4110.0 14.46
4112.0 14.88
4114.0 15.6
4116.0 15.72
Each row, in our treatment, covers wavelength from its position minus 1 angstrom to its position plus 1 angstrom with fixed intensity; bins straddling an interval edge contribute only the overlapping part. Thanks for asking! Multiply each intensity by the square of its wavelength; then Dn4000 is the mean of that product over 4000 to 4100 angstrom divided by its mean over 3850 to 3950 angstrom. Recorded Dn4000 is 1.28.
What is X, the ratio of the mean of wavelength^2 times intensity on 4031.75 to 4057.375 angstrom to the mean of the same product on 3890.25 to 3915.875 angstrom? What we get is 1.18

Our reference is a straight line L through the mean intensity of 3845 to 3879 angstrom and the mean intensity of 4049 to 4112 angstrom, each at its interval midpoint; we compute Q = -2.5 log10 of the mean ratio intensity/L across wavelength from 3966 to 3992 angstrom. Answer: 0.22 mag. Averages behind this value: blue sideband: 14.1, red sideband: 14.3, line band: 11.6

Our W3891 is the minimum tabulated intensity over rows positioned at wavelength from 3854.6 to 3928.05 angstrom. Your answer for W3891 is 9.361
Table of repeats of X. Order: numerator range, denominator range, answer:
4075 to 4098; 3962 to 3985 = 1.54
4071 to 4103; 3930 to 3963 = 1.38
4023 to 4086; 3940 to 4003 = 1.21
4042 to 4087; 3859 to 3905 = 1.21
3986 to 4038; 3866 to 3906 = 1.24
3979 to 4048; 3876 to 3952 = 1.31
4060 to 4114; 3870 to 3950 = 1.28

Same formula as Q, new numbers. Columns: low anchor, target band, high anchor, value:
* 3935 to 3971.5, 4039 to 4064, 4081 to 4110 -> -0.13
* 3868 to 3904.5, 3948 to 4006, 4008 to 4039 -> 0.14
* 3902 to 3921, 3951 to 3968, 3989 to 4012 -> 0.24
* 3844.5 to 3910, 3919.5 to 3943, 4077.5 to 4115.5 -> 0.38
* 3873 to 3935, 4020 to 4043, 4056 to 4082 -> -0.08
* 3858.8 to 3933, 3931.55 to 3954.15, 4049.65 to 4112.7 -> 0.24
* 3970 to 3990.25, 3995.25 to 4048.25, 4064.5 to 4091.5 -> -0.10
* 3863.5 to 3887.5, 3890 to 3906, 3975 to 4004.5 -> 0.08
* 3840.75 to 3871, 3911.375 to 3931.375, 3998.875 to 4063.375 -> 0.16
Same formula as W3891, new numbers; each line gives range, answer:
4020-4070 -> 12.46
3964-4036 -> 3.245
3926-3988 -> 2.169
